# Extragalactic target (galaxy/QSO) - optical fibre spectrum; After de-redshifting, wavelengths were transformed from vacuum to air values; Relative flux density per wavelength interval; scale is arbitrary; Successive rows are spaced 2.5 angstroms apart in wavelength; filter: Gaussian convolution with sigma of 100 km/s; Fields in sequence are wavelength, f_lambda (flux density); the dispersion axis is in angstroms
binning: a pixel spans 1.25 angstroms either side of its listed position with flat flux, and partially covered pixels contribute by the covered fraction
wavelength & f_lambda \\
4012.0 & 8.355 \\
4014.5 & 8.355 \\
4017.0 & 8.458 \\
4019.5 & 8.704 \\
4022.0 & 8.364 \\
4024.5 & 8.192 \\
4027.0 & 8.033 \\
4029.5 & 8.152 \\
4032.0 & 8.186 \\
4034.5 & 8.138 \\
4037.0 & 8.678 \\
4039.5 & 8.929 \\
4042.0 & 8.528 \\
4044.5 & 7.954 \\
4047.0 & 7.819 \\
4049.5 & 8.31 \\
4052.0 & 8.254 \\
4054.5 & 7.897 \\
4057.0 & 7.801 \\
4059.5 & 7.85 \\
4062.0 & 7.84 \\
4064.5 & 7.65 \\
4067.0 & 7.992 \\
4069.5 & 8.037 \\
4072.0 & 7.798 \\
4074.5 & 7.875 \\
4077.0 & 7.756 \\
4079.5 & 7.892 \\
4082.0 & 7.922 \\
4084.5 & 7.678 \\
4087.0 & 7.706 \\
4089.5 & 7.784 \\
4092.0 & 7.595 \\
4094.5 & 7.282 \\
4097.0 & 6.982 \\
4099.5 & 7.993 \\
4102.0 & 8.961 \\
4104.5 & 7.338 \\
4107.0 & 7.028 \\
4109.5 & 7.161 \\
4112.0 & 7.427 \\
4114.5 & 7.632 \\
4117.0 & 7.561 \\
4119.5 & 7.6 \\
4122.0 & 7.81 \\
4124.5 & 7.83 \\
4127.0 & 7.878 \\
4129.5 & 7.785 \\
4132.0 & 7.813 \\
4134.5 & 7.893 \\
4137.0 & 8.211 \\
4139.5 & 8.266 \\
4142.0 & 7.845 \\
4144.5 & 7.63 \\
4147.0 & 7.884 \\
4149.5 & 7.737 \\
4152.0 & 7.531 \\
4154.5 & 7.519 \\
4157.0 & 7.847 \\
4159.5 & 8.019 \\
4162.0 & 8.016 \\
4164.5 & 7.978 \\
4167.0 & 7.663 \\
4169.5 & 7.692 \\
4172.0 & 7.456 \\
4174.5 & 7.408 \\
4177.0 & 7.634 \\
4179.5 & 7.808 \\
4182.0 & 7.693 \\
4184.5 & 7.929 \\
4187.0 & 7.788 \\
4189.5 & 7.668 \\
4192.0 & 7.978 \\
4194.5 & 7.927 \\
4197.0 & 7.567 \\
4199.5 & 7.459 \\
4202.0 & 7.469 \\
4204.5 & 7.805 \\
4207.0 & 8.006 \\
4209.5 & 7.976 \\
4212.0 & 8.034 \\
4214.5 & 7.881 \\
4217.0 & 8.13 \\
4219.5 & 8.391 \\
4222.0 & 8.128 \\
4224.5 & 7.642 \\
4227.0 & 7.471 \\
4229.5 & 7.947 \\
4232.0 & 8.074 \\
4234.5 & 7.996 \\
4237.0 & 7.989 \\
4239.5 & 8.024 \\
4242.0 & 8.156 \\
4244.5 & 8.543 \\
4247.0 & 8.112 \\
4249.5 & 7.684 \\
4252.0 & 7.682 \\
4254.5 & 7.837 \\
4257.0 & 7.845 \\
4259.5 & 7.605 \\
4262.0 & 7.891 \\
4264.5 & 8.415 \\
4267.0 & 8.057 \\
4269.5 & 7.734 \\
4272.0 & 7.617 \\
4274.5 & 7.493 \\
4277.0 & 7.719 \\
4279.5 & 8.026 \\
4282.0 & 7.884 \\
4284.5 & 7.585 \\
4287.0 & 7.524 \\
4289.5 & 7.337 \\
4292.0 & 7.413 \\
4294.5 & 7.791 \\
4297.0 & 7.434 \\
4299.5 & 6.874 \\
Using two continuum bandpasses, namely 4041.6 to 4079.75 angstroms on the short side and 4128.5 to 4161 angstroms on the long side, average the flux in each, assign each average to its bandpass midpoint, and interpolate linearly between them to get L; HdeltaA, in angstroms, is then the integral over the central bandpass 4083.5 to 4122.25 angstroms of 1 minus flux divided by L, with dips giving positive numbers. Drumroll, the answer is 1.5 angstroms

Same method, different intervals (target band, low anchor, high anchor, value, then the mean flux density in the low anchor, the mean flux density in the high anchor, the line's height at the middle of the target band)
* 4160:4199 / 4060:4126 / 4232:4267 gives 0.6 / 7.7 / 7.99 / 7.86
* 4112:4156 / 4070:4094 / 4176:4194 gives 0.0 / 7.77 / 7.79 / 7.78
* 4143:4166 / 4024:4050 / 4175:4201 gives 0.2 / 8.27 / 7.73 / 7.85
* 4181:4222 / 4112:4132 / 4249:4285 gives -0.5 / 7.71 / 7.81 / 7.77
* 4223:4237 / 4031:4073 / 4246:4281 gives 0.1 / 8.1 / 7.84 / 7.88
